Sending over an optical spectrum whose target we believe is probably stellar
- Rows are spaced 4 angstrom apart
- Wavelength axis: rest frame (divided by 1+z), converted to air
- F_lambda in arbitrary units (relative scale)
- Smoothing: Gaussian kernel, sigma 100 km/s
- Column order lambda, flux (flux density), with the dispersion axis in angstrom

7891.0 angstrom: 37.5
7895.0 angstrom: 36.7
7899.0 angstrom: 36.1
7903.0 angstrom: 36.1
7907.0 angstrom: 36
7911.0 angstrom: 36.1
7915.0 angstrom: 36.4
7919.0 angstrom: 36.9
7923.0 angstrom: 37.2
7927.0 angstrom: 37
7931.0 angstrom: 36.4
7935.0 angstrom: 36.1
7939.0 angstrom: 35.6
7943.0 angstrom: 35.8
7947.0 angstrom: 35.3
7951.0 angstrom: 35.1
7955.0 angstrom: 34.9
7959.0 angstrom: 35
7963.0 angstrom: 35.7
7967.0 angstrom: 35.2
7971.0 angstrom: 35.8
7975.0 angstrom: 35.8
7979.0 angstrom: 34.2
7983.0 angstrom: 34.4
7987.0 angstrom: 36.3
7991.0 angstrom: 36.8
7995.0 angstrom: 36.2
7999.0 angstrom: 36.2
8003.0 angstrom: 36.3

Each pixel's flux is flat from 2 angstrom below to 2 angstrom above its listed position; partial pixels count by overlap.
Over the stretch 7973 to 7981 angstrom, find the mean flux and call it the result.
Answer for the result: 35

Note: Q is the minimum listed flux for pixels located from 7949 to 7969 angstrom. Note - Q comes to 34.9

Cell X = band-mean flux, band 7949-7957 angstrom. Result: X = 35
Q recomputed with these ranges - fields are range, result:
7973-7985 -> 34.2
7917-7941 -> 35.6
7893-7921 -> 36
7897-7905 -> 36.1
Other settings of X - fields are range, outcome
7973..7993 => 35.5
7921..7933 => 36.9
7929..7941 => 36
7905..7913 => 36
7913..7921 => 36.6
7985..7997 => 36.4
